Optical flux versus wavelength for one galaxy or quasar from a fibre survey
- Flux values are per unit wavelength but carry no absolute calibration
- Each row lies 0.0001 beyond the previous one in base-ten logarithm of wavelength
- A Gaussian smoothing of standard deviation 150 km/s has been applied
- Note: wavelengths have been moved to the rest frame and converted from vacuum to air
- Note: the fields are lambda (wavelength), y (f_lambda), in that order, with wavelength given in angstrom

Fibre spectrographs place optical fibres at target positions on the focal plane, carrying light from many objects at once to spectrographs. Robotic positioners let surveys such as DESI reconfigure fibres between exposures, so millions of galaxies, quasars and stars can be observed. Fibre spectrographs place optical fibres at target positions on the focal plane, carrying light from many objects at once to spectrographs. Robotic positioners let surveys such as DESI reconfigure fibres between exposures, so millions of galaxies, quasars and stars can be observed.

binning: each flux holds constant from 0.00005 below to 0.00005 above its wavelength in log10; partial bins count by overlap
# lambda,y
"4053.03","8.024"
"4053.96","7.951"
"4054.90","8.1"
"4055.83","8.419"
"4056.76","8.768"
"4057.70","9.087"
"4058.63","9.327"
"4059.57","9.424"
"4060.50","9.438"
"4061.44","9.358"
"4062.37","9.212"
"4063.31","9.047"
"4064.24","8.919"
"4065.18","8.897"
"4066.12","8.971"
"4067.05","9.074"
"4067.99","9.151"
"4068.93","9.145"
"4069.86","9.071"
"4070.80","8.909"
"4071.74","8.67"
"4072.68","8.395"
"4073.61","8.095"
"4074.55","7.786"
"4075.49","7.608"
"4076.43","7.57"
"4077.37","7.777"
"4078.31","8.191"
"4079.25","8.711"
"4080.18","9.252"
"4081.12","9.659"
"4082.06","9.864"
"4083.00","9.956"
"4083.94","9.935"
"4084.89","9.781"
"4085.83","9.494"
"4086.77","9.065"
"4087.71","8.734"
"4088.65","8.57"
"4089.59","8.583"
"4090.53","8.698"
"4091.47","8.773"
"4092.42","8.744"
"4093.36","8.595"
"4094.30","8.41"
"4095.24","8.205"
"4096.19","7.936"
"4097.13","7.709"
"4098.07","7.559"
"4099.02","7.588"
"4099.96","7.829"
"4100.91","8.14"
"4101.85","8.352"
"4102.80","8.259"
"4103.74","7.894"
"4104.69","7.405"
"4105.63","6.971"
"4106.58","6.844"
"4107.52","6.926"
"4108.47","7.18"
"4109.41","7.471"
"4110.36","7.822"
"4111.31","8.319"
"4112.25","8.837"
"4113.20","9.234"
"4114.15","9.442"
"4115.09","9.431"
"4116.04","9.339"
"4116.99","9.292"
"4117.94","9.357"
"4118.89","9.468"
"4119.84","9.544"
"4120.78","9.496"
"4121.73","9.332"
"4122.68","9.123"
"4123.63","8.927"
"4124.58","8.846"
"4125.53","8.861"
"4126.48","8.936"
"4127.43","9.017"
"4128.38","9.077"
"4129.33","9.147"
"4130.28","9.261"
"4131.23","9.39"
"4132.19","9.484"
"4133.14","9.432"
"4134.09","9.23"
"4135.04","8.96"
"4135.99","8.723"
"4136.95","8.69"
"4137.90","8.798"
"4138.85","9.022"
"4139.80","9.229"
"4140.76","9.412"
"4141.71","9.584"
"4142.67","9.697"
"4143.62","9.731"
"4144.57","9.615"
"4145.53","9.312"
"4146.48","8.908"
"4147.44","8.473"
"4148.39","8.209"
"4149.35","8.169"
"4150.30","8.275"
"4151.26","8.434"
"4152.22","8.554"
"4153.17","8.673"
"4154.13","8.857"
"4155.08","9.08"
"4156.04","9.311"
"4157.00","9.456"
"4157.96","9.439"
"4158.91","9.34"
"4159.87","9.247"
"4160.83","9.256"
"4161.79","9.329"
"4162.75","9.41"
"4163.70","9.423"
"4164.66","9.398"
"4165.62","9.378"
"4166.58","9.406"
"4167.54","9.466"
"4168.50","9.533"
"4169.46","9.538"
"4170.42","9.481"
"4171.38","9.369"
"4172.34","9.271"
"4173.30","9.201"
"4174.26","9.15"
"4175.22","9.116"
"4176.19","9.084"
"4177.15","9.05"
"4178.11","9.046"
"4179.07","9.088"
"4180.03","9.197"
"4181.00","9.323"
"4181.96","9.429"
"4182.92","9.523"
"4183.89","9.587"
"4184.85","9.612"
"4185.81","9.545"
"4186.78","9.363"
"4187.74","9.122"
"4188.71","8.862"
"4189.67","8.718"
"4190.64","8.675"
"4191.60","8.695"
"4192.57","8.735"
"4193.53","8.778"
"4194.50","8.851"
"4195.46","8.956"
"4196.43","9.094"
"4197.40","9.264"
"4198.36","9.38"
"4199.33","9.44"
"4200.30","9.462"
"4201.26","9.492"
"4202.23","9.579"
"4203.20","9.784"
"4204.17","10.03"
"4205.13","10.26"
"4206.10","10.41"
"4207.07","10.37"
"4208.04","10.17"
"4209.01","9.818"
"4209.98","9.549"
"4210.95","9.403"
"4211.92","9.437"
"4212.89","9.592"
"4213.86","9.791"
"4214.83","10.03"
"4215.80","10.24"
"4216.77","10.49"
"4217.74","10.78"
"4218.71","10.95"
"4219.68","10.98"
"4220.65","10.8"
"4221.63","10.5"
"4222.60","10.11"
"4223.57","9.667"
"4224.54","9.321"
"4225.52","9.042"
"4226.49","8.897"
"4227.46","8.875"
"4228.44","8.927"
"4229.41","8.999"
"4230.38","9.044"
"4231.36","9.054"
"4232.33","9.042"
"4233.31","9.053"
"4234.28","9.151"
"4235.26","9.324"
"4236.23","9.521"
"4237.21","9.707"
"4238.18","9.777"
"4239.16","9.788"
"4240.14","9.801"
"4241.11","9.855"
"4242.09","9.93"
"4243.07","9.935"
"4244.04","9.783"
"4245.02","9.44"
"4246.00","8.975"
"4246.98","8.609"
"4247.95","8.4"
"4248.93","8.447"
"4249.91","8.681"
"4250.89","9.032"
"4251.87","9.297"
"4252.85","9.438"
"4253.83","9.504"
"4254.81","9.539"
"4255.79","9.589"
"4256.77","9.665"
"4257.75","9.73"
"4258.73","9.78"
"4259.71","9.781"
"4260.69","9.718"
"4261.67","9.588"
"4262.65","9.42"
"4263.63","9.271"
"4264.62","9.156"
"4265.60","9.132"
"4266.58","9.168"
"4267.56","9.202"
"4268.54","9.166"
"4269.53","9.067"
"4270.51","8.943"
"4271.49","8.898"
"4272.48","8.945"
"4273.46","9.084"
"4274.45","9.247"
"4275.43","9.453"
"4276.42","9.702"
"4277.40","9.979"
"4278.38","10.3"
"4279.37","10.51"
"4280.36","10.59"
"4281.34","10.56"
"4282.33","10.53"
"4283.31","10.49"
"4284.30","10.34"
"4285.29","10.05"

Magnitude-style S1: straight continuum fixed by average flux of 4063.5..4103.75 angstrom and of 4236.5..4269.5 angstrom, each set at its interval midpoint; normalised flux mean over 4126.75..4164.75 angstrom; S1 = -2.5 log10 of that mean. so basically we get -0.02 mag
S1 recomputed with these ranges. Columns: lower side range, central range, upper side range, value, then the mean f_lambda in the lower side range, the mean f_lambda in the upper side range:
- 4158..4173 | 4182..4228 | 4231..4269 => -0.03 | 9.39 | 9.37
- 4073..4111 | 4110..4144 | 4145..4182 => -0.06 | 8.3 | 9.12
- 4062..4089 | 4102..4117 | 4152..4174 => 0.11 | 8.88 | 9.29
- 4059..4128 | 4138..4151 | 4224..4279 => -0.02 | 8.66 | 9.33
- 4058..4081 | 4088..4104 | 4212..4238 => 0.09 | 8.77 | 9.69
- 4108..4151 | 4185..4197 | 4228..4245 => 0.04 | 9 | 9.46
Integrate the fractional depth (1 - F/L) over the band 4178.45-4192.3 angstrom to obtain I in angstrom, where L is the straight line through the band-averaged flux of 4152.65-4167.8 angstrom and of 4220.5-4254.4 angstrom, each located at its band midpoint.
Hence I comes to 0.2 angstrom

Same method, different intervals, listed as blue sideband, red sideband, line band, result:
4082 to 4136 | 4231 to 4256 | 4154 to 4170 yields -0.7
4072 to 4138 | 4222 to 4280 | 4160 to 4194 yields -0.9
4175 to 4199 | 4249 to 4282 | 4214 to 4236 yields -0.9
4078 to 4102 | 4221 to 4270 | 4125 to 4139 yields -0.3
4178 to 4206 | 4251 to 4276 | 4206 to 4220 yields -1.2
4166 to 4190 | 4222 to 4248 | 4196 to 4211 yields -0.7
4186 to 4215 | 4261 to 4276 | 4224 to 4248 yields 0.0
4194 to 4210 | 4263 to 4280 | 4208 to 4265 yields -0.3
